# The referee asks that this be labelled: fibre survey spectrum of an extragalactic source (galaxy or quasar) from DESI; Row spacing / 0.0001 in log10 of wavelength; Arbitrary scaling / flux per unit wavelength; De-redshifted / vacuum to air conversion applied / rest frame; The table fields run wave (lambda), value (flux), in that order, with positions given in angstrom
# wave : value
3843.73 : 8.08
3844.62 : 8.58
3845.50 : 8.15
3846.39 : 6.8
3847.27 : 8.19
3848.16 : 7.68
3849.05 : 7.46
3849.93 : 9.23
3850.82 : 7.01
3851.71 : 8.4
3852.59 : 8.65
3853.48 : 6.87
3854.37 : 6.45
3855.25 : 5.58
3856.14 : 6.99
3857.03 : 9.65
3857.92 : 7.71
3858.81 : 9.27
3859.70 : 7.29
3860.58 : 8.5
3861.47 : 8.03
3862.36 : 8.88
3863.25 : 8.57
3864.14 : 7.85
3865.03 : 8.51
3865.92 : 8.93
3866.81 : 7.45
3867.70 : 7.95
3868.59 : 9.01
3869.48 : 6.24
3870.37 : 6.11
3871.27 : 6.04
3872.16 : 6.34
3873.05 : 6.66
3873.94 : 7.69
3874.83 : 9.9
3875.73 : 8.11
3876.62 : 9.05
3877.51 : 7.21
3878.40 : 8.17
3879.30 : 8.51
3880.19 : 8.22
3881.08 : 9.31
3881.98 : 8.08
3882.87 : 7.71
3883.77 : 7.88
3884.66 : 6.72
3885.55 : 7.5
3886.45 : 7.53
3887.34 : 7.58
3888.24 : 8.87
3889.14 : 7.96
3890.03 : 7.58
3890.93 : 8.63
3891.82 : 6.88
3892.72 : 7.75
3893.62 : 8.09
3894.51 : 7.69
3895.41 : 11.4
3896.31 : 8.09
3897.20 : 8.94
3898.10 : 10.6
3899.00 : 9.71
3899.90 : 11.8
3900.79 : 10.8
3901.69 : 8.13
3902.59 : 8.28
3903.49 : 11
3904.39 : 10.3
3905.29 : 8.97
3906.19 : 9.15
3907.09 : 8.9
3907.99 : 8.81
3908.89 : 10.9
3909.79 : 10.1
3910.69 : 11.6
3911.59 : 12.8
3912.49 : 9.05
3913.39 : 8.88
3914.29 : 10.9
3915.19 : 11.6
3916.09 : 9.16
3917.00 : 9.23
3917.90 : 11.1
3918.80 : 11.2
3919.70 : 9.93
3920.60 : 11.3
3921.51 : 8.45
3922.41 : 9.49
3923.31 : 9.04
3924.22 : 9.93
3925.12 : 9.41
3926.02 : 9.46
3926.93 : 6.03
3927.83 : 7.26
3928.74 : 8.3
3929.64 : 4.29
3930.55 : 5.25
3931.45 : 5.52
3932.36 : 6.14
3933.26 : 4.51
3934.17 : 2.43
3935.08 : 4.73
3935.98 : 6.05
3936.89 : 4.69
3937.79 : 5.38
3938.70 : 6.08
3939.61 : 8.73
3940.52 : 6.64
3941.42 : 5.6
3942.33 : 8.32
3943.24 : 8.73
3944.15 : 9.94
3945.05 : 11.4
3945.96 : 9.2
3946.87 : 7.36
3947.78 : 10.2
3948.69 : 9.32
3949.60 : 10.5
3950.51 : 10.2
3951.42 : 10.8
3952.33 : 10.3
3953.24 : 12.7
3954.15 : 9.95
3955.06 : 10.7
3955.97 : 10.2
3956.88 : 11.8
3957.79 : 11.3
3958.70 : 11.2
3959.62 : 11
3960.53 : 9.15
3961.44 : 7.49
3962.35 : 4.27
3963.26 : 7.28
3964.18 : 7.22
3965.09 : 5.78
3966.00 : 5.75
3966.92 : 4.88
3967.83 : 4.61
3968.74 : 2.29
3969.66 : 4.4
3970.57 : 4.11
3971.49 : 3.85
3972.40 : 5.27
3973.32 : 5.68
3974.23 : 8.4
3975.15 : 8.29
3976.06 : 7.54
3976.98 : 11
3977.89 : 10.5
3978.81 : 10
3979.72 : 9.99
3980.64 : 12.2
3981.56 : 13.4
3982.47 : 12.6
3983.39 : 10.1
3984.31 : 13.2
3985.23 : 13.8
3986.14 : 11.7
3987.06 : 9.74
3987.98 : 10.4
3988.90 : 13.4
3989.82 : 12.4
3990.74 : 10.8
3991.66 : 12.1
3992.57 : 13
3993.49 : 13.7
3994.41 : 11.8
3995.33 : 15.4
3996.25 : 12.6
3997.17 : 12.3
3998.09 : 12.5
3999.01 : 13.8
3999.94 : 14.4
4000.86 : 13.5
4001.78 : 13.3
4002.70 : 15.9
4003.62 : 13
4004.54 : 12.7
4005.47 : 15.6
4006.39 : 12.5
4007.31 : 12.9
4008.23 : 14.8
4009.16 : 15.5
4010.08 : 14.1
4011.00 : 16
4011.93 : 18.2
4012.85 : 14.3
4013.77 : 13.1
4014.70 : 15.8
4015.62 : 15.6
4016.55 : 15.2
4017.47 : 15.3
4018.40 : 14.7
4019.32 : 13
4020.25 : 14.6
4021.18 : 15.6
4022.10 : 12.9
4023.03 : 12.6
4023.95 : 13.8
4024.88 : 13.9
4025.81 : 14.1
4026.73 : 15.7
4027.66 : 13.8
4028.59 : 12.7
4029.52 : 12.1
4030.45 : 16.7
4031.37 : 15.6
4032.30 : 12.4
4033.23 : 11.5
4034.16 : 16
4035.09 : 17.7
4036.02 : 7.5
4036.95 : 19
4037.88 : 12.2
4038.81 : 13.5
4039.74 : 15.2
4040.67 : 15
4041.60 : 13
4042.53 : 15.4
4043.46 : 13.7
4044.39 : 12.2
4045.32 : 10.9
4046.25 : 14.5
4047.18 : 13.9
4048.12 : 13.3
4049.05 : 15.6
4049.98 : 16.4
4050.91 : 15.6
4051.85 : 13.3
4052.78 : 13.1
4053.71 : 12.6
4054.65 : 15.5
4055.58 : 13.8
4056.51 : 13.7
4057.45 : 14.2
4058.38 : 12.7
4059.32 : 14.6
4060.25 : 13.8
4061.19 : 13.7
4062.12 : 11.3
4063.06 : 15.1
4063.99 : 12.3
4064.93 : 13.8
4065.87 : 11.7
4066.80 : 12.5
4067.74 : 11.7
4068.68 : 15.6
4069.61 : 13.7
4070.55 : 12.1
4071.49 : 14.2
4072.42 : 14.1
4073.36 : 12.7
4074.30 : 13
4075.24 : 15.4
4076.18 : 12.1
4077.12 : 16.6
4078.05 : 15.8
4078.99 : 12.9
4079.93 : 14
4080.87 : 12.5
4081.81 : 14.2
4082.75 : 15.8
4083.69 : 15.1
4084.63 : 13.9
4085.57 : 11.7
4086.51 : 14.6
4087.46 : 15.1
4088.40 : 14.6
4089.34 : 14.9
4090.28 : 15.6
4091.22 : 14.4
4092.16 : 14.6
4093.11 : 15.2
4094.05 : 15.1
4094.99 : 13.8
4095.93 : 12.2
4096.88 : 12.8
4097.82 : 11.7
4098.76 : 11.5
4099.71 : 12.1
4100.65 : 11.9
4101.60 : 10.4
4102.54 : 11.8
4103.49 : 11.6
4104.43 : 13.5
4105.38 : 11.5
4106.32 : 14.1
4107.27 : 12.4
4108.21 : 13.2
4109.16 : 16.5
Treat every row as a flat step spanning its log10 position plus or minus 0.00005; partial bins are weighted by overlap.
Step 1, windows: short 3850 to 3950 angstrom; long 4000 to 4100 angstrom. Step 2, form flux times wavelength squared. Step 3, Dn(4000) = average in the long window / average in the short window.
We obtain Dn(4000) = 1.81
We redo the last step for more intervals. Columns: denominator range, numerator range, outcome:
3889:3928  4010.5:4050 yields 1.60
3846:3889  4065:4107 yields 1.92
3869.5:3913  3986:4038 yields 1.69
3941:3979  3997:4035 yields 1.77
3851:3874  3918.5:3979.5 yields 1.08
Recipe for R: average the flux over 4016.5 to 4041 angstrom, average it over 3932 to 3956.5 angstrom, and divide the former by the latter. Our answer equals 1.7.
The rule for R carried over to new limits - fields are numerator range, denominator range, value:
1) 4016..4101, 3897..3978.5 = 1.64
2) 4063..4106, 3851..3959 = 1.58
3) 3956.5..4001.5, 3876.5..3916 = 1.09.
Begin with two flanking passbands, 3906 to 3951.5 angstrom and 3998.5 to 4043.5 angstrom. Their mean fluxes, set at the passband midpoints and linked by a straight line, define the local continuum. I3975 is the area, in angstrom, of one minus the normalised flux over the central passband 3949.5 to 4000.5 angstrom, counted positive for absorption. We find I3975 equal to 6.88 angstrom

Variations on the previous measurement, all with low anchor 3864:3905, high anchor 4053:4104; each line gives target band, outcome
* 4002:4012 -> -2.4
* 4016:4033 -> -2.8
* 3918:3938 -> 4.5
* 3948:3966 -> 1.4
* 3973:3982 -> 0.9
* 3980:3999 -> -2.1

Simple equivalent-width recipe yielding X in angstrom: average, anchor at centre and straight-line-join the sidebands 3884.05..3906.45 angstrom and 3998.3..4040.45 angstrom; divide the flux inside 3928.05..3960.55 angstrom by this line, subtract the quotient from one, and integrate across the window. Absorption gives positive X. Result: 8.14 angstrom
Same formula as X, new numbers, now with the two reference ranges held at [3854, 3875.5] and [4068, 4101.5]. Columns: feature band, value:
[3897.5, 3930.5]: -1.73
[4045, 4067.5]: -1.10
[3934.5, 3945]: 3.10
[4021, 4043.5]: -3.06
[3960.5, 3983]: 6.97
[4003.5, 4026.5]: -4.91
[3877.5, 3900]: 0.11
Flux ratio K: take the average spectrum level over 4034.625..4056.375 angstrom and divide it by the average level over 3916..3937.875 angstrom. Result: 1.9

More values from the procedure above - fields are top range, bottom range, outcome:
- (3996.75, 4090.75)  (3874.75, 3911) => 1.59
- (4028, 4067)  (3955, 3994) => 1.50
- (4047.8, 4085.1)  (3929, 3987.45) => 1.69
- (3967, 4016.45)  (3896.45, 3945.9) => 1.35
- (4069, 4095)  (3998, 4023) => 0.99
